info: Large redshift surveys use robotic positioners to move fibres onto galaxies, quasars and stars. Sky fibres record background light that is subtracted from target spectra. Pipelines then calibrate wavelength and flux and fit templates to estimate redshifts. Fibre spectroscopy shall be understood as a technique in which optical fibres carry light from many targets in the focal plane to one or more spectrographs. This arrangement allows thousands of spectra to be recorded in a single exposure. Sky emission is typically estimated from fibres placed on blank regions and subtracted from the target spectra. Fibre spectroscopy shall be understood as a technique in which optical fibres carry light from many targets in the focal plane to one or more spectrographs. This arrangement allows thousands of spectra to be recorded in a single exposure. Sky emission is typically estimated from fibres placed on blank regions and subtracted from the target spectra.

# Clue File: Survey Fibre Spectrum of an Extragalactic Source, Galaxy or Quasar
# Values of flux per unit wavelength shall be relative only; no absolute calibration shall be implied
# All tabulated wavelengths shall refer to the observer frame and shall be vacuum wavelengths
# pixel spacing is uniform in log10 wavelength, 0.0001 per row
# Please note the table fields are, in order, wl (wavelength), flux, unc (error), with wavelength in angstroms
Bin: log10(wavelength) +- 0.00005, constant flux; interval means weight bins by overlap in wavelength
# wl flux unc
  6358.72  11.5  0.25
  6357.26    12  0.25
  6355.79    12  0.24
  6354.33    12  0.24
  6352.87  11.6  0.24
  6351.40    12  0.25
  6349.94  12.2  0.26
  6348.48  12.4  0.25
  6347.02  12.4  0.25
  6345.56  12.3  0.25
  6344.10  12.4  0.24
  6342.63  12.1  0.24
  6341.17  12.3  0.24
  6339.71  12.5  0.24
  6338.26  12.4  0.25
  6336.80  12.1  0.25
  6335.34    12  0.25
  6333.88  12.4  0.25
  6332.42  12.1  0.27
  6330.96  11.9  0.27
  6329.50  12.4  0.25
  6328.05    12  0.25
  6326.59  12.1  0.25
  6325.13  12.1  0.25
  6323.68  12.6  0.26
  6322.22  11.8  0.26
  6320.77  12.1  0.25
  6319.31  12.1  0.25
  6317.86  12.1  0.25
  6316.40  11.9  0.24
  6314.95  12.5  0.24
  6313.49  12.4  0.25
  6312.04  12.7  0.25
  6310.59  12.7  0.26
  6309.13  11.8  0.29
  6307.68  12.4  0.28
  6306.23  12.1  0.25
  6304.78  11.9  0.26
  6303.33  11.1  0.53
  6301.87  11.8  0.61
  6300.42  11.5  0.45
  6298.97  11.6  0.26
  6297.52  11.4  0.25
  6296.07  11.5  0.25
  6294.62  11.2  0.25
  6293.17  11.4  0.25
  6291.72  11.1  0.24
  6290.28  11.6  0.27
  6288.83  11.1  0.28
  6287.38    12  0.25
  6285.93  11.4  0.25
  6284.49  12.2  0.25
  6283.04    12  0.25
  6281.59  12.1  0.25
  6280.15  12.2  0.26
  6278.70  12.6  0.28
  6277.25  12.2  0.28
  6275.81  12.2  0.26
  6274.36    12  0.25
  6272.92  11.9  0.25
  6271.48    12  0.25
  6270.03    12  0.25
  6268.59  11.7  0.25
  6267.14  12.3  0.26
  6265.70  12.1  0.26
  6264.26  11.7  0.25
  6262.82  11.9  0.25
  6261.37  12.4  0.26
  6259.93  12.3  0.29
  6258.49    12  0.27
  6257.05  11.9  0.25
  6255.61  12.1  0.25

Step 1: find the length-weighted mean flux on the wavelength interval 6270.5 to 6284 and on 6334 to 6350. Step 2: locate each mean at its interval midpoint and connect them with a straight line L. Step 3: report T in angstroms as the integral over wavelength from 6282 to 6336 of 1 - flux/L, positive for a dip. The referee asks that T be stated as 1.3 angstroms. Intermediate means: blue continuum 12.1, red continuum 12.3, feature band 11.9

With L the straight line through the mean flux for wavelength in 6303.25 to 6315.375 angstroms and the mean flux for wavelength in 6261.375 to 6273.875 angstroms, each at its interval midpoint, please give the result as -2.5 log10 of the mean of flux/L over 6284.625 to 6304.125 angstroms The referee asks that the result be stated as 0.062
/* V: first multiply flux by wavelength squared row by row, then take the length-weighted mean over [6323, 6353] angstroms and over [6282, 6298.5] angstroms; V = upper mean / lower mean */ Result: 1.07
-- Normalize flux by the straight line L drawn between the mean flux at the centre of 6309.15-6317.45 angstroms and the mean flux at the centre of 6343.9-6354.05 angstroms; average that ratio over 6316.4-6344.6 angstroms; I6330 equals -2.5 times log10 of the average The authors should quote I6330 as 0.01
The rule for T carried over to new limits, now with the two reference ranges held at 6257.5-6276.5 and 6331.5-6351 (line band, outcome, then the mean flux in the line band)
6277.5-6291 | 0.2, 11.9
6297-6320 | 0.3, 12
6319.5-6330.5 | 0.1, 12.1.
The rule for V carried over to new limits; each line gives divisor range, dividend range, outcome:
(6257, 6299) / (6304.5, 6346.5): 1.05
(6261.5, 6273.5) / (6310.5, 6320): 1.05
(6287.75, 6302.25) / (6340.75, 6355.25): 1.08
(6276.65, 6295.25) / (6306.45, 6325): 1.05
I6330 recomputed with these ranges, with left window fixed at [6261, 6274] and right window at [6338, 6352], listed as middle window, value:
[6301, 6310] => 0.03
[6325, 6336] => 0.01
